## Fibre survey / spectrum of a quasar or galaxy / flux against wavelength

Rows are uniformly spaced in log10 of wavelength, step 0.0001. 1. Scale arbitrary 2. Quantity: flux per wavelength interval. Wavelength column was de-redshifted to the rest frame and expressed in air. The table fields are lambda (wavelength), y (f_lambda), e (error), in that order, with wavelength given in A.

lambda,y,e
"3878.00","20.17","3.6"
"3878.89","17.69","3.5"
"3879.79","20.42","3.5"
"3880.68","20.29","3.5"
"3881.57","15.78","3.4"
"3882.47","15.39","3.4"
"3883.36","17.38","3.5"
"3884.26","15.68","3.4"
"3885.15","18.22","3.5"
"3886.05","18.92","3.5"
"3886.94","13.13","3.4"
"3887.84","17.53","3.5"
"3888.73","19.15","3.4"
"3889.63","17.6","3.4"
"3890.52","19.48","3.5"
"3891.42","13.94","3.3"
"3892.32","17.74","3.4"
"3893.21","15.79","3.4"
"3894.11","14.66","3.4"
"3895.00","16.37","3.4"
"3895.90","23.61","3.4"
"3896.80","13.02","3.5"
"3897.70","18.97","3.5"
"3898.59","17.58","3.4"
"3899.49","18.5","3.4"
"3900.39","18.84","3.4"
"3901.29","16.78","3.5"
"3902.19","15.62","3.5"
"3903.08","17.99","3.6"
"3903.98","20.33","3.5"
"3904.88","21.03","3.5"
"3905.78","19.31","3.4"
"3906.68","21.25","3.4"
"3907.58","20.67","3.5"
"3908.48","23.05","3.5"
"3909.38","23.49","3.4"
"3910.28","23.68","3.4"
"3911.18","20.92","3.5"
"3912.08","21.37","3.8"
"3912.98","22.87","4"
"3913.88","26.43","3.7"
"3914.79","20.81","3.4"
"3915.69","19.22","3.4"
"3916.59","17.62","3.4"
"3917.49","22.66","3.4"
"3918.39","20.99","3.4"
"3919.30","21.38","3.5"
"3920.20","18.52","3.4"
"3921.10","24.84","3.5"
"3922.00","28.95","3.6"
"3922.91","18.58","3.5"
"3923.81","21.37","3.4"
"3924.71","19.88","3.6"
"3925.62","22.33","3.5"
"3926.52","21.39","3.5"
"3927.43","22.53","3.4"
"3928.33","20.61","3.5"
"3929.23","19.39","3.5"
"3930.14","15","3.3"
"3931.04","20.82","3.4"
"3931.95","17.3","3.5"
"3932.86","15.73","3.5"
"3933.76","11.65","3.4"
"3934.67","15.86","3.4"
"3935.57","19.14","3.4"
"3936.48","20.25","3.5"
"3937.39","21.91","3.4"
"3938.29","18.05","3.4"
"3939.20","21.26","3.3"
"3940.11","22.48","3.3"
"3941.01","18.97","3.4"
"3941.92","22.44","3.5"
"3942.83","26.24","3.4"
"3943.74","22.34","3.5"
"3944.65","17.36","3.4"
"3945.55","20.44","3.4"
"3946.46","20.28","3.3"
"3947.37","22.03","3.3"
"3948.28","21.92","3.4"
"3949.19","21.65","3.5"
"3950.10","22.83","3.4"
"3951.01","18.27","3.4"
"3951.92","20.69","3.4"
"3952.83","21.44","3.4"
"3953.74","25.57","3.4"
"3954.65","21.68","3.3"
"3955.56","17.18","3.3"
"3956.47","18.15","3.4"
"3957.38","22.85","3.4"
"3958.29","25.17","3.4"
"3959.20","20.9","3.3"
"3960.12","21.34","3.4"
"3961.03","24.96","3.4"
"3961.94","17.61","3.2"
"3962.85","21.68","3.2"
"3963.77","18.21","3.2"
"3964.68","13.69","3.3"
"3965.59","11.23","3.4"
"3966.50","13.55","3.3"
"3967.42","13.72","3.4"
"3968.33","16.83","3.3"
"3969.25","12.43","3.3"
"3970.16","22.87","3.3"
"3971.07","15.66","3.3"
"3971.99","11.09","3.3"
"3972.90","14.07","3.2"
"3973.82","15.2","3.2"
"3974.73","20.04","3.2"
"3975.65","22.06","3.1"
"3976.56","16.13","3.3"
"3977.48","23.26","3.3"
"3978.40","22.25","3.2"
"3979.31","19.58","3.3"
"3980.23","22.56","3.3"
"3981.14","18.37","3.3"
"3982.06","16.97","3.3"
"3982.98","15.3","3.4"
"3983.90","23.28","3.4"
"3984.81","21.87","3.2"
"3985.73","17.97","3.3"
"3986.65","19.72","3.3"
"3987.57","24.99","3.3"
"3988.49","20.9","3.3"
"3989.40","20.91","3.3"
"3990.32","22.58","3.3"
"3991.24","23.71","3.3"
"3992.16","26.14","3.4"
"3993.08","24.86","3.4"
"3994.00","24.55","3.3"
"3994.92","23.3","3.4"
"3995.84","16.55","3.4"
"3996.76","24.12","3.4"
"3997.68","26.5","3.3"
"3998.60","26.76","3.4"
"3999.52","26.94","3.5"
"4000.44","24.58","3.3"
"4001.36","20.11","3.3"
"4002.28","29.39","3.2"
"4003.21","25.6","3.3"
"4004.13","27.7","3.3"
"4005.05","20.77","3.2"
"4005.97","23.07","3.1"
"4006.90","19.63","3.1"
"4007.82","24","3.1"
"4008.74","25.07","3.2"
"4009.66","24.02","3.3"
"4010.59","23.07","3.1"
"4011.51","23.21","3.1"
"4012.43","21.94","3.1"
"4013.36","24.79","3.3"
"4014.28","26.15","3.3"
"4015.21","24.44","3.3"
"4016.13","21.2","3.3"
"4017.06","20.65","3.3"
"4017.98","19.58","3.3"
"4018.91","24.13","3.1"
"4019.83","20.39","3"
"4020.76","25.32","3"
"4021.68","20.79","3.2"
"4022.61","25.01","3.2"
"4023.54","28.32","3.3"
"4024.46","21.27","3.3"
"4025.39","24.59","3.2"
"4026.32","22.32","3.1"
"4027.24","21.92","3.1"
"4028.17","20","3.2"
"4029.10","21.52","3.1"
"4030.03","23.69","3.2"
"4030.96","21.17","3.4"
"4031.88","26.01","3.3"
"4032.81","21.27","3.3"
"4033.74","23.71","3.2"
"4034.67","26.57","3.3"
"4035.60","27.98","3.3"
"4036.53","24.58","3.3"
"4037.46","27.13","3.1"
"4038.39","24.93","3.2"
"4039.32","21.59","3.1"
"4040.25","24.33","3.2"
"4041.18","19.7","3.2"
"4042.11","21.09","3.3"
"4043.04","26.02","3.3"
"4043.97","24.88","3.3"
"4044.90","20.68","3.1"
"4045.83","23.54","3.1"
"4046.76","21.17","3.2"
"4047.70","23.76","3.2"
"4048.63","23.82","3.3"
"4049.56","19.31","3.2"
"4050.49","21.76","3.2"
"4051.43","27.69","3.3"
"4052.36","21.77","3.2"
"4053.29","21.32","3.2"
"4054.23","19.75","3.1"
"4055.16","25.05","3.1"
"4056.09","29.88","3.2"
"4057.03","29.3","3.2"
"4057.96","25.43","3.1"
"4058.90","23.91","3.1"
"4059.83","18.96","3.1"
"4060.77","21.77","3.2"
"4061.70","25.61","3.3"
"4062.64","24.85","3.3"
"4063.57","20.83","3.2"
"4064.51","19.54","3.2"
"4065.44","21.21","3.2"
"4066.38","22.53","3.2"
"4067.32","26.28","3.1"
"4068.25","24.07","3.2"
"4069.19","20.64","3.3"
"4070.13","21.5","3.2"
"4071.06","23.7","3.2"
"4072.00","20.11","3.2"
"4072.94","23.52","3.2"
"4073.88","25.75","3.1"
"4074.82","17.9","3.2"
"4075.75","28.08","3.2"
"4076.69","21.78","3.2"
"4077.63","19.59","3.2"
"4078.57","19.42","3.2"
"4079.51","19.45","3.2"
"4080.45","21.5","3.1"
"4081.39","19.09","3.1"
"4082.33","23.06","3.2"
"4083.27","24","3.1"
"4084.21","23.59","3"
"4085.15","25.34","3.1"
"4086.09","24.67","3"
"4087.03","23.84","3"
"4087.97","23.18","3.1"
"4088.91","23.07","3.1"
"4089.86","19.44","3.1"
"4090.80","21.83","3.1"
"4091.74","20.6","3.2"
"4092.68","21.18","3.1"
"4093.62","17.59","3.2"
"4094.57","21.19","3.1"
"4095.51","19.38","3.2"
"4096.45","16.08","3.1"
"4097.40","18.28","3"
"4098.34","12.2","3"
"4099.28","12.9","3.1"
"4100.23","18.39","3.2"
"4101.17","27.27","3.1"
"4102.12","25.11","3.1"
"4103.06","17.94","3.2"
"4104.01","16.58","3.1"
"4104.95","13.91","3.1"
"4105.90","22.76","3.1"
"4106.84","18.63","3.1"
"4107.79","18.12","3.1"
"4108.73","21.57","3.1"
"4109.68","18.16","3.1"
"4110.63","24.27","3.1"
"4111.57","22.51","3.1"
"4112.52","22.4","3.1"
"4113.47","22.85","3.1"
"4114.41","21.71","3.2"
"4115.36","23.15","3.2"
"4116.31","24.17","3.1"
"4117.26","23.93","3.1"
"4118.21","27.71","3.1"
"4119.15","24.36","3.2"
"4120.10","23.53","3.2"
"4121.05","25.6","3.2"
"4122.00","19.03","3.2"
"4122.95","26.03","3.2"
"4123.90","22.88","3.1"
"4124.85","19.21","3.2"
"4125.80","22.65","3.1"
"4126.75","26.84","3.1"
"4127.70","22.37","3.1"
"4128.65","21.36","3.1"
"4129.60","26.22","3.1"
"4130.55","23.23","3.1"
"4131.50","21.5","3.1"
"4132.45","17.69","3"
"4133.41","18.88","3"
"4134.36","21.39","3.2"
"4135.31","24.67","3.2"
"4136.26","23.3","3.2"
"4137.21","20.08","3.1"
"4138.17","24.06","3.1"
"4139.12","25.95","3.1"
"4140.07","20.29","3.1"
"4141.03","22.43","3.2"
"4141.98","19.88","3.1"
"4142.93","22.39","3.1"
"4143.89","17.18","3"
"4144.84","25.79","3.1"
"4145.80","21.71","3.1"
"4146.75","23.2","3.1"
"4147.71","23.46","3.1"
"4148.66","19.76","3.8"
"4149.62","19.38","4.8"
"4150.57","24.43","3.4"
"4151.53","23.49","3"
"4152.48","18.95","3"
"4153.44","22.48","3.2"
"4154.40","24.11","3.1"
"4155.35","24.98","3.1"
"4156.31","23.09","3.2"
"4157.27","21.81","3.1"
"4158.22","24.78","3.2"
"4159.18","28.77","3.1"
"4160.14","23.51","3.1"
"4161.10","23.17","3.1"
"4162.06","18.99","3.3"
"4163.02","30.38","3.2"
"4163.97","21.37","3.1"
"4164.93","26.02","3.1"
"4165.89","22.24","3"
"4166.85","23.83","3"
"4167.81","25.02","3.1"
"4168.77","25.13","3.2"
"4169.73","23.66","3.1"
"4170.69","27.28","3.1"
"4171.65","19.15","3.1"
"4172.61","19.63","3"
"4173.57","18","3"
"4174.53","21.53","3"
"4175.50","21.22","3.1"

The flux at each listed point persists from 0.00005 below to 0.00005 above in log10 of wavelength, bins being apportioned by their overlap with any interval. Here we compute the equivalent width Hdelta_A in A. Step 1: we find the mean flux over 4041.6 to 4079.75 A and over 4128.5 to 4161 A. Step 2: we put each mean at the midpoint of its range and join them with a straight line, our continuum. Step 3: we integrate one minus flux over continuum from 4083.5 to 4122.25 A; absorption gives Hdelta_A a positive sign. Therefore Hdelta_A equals 2.5 A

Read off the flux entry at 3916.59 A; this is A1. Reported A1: 17.62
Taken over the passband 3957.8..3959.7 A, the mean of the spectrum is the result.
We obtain 22.9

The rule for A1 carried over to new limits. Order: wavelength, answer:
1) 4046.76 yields 21.17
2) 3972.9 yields 14.07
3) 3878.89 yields 17.69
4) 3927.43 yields 22.53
